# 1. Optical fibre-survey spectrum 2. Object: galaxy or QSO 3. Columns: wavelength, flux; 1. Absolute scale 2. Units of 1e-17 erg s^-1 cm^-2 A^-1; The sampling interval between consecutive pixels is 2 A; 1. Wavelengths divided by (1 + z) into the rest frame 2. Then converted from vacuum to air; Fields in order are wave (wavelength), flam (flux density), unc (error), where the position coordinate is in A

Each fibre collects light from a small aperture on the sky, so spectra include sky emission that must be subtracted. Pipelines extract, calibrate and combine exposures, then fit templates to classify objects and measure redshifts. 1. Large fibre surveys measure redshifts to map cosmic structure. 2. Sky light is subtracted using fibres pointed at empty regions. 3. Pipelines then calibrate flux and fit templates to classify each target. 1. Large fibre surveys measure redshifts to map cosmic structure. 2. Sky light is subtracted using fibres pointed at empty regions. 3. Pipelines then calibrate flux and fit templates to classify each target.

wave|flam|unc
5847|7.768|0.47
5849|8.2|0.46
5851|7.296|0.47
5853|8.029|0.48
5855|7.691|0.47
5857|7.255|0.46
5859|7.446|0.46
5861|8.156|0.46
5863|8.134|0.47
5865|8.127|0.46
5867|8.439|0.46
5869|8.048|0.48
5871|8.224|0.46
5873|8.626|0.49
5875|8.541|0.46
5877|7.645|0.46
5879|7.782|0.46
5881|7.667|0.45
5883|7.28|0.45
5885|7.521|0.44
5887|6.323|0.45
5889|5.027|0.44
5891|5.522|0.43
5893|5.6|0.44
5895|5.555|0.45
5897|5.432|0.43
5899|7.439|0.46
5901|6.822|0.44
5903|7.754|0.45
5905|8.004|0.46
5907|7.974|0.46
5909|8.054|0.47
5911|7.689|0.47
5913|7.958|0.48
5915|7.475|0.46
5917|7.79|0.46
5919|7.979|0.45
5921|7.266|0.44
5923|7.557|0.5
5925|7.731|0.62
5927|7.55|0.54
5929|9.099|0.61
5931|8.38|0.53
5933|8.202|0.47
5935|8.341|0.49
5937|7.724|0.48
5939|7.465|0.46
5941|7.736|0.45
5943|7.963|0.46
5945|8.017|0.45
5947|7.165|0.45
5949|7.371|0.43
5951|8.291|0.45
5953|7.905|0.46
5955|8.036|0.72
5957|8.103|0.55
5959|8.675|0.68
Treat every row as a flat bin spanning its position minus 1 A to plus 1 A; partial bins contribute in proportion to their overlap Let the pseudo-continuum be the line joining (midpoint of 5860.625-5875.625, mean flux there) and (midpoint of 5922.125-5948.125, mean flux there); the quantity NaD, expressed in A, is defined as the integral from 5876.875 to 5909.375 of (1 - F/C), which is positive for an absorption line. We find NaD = 5.1 A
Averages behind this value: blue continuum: 8.29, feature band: 6.86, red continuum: 7.92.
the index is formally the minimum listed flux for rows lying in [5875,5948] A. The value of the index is 5.027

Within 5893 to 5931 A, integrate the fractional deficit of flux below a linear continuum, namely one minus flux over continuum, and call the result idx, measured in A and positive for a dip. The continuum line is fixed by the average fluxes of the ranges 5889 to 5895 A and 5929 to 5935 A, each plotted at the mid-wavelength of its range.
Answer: -3.0 A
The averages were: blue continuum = 5.47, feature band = 7.48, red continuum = 8.43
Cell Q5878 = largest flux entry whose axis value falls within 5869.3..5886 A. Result 8.626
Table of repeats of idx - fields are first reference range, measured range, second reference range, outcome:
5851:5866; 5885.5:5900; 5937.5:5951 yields 3.46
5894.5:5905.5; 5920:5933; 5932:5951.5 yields -0.85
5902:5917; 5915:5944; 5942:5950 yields -0.65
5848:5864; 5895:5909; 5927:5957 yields 1.25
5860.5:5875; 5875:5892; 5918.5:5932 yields 2.57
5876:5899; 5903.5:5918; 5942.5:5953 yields -1.75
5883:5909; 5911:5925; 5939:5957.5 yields -1.04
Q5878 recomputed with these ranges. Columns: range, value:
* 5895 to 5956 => 9.099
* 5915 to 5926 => 7.979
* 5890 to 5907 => 8.004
